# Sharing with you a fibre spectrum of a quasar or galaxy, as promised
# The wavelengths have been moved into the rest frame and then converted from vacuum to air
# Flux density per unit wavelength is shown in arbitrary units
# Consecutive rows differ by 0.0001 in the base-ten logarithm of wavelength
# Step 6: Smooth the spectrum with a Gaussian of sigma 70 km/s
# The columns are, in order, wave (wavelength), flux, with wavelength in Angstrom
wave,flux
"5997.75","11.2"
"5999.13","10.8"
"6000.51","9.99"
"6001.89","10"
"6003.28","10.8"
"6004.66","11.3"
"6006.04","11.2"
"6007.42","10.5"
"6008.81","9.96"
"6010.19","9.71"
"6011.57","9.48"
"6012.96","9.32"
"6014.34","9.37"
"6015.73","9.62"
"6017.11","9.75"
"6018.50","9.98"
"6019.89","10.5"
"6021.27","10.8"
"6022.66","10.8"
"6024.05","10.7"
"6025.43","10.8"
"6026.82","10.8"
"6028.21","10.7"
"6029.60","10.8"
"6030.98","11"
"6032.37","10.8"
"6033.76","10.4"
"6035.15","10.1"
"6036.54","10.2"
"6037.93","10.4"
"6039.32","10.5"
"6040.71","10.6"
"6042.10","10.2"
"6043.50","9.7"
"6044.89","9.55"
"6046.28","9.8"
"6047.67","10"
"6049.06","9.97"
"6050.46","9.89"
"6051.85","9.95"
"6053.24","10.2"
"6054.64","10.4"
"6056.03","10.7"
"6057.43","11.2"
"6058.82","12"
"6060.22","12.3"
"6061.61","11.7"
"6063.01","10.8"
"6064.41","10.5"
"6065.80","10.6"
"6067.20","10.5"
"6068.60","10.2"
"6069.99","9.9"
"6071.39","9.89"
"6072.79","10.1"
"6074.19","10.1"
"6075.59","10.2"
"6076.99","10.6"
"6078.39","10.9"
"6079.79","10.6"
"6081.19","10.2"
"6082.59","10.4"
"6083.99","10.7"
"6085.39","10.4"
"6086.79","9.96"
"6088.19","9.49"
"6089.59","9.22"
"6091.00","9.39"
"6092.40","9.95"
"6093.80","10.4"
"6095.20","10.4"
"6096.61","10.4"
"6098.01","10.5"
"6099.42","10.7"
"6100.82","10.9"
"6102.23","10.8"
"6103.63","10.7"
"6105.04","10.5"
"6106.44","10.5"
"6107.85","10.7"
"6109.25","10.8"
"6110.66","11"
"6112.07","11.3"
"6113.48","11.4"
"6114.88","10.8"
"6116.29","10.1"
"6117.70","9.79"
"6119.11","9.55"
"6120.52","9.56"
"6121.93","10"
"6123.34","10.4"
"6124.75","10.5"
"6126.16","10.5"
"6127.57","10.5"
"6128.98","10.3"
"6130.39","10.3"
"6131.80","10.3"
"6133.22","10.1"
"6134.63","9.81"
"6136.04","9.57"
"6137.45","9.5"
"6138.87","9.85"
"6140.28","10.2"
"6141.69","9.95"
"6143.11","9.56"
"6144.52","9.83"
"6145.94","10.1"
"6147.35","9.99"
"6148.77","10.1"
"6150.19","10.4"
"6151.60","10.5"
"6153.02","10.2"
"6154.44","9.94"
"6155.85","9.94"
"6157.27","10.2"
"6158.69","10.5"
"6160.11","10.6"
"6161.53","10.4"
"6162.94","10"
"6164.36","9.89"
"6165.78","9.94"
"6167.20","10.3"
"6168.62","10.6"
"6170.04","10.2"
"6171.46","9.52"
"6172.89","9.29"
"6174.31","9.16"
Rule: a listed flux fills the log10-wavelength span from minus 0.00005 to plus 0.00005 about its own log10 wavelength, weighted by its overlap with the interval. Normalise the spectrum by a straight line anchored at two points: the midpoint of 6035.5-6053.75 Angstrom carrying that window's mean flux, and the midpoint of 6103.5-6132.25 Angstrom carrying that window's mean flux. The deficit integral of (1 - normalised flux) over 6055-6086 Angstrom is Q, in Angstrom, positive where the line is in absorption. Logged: -1.4 Angstrom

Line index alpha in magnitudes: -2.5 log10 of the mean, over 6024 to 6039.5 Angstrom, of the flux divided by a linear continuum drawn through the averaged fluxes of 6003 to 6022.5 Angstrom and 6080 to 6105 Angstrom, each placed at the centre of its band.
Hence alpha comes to -0.04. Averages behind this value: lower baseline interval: 10.2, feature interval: 10.6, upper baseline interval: 10.3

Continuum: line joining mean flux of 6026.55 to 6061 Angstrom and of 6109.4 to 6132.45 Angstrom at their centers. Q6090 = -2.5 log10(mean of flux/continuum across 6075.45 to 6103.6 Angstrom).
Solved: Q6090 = 0.01 mag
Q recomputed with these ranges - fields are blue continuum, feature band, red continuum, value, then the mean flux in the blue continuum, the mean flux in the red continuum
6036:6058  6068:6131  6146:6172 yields -1.0 Angstrom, 10.2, 10.2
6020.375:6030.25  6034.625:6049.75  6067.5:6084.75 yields 0.7 Angstrom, 10.8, 10.3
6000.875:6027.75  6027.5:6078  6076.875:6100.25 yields -1.0 Angstrom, 10.3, 10.2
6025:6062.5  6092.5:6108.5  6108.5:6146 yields -0.4 Angstrom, 10.5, 10.2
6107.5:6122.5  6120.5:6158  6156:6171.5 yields 0.9 Angstrom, 10.5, 10.2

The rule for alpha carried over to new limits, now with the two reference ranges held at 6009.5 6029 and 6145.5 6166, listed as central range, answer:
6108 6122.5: -0.03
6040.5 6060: -0.02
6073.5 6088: -0.02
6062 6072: -0.02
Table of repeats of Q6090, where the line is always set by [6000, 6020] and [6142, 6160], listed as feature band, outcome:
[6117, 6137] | 0.00 mag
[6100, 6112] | -0.07 mag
